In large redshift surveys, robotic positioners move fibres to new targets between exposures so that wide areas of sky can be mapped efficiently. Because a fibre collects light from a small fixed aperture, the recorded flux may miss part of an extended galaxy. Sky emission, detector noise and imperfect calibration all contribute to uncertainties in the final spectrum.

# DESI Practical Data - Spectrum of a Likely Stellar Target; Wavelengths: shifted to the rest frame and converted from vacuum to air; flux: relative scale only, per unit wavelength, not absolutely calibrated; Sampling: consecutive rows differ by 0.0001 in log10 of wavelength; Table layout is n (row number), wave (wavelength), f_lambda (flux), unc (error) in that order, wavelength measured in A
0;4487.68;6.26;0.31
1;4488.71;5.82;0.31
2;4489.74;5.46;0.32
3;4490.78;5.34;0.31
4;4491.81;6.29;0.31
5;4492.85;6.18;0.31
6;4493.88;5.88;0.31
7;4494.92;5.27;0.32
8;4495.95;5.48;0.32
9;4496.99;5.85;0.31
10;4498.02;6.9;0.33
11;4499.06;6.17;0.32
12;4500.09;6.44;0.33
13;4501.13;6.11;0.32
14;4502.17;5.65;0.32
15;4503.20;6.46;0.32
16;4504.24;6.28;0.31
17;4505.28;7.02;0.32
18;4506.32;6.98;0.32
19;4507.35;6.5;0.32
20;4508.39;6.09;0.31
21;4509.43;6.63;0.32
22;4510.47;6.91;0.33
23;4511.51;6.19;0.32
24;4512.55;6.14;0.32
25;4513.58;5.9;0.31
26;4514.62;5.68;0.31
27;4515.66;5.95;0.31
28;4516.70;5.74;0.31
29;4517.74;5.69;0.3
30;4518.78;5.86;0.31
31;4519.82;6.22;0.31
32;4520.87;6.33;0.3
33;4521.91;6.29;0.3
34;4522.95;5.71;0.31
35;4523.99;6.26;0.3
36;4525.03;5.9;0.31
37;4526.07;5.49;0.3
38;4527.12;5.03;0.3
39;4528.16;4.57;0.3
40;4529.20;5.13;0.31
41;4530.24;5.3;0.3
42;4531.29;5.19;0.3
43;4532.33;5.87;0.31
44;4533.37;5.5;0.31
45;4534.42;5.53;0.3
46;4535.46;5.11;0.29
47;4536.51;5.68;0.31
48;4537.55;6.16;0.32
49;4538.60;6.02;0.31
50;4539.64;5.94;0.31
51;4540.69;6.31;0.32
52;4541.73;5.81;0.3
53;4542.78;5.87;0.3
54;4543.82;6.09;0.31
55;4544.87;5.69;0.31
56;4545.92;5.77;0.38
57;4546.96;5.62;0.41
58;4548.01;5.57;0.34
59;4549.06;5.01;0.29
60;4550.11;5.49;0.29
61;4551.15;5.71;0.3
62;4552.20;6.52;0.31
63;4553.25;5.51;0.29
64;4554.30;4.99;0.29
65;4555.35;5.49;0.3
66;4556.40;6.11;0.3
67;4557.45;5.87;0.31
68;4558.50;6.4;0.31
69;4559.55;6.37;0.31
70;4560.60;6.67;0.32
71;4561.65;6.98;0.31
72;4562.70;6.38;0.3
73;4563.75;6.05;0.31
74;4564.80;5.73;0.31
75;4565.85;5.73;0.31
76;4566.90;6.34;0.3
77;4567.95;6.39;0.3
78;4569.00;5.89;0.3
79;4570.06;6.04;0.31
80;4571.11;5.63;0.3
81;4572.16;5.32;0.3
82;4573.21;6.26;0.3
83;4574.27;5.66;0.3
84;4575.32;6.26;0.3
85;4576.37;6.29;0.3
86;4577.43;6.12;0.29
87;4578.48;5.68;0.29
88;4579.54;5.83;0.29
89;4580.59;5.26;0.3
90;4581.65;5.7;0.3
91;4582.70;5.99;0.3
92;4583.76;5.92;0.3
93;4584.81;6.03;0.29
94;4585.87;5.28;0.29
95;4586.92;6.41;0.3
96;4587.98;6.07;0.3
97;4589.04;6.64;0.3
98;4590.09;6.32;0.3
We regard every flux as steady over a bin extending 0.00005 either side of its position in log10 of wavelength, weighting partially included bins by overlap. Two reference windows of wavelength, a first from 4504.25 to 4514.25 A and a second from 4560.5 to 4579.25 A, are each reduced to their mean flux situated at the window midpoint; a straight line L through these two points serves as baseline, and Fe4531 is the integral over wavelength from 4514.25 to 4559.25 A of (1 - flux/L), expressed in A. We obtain 3.99 A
